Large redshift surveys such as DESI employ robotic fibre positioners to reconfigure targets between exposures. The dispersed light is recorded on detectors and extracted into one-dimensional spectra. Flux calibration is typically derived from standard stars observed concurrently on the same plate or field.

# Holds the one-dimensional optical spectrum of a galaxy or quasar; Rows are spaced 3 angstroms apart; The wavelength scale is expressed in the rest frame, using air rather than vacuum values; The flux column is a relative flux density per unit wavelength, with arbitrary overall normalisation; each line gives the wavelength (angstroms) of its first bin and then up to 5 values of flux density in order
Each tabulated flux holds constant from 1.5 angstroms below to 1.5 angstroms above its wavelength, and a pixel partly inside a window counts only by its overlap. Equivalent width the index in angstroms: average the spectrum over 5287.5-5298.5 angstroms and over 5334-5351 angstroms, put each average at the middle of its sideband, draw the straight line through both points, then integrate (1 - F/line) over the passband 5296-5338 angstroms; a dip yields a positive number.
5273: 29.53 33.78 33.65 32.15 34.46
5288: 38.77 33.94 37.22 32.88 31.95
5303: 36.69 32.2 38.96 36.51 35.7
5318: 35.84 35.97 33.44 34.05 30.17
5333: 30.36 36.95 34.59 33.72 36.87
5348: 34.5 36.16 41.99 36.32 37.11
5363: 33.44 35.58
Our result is 1.1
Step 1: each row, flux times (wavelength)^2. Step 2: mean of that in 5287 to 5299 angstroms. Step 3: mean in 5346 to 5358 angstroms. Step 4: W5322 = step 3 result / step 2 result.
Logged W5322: 1.08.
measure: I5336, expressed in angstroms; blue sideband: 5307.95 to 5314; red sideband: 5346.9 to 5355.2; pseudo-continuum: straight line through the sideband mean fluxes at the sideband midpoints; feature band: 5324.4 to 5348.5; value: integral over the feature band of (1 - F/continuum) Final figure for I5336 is 2.4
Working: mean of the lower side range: 37.5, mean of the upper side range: 37.5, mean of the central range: 33.9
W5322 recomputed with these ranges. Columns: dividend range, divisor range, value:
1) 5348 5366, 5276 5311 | 1.08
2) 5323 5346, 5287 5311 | 0.97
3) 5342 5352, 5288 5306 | 1.04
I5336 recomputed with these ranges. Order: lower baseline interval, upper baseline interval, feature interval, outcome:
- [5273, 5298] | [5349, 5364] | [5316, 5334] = 1.2 angstroms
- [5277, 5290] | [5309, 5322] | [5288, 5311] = 0.3 angstroms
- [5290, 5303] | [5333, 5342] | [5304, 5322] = -0.8 angstroms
